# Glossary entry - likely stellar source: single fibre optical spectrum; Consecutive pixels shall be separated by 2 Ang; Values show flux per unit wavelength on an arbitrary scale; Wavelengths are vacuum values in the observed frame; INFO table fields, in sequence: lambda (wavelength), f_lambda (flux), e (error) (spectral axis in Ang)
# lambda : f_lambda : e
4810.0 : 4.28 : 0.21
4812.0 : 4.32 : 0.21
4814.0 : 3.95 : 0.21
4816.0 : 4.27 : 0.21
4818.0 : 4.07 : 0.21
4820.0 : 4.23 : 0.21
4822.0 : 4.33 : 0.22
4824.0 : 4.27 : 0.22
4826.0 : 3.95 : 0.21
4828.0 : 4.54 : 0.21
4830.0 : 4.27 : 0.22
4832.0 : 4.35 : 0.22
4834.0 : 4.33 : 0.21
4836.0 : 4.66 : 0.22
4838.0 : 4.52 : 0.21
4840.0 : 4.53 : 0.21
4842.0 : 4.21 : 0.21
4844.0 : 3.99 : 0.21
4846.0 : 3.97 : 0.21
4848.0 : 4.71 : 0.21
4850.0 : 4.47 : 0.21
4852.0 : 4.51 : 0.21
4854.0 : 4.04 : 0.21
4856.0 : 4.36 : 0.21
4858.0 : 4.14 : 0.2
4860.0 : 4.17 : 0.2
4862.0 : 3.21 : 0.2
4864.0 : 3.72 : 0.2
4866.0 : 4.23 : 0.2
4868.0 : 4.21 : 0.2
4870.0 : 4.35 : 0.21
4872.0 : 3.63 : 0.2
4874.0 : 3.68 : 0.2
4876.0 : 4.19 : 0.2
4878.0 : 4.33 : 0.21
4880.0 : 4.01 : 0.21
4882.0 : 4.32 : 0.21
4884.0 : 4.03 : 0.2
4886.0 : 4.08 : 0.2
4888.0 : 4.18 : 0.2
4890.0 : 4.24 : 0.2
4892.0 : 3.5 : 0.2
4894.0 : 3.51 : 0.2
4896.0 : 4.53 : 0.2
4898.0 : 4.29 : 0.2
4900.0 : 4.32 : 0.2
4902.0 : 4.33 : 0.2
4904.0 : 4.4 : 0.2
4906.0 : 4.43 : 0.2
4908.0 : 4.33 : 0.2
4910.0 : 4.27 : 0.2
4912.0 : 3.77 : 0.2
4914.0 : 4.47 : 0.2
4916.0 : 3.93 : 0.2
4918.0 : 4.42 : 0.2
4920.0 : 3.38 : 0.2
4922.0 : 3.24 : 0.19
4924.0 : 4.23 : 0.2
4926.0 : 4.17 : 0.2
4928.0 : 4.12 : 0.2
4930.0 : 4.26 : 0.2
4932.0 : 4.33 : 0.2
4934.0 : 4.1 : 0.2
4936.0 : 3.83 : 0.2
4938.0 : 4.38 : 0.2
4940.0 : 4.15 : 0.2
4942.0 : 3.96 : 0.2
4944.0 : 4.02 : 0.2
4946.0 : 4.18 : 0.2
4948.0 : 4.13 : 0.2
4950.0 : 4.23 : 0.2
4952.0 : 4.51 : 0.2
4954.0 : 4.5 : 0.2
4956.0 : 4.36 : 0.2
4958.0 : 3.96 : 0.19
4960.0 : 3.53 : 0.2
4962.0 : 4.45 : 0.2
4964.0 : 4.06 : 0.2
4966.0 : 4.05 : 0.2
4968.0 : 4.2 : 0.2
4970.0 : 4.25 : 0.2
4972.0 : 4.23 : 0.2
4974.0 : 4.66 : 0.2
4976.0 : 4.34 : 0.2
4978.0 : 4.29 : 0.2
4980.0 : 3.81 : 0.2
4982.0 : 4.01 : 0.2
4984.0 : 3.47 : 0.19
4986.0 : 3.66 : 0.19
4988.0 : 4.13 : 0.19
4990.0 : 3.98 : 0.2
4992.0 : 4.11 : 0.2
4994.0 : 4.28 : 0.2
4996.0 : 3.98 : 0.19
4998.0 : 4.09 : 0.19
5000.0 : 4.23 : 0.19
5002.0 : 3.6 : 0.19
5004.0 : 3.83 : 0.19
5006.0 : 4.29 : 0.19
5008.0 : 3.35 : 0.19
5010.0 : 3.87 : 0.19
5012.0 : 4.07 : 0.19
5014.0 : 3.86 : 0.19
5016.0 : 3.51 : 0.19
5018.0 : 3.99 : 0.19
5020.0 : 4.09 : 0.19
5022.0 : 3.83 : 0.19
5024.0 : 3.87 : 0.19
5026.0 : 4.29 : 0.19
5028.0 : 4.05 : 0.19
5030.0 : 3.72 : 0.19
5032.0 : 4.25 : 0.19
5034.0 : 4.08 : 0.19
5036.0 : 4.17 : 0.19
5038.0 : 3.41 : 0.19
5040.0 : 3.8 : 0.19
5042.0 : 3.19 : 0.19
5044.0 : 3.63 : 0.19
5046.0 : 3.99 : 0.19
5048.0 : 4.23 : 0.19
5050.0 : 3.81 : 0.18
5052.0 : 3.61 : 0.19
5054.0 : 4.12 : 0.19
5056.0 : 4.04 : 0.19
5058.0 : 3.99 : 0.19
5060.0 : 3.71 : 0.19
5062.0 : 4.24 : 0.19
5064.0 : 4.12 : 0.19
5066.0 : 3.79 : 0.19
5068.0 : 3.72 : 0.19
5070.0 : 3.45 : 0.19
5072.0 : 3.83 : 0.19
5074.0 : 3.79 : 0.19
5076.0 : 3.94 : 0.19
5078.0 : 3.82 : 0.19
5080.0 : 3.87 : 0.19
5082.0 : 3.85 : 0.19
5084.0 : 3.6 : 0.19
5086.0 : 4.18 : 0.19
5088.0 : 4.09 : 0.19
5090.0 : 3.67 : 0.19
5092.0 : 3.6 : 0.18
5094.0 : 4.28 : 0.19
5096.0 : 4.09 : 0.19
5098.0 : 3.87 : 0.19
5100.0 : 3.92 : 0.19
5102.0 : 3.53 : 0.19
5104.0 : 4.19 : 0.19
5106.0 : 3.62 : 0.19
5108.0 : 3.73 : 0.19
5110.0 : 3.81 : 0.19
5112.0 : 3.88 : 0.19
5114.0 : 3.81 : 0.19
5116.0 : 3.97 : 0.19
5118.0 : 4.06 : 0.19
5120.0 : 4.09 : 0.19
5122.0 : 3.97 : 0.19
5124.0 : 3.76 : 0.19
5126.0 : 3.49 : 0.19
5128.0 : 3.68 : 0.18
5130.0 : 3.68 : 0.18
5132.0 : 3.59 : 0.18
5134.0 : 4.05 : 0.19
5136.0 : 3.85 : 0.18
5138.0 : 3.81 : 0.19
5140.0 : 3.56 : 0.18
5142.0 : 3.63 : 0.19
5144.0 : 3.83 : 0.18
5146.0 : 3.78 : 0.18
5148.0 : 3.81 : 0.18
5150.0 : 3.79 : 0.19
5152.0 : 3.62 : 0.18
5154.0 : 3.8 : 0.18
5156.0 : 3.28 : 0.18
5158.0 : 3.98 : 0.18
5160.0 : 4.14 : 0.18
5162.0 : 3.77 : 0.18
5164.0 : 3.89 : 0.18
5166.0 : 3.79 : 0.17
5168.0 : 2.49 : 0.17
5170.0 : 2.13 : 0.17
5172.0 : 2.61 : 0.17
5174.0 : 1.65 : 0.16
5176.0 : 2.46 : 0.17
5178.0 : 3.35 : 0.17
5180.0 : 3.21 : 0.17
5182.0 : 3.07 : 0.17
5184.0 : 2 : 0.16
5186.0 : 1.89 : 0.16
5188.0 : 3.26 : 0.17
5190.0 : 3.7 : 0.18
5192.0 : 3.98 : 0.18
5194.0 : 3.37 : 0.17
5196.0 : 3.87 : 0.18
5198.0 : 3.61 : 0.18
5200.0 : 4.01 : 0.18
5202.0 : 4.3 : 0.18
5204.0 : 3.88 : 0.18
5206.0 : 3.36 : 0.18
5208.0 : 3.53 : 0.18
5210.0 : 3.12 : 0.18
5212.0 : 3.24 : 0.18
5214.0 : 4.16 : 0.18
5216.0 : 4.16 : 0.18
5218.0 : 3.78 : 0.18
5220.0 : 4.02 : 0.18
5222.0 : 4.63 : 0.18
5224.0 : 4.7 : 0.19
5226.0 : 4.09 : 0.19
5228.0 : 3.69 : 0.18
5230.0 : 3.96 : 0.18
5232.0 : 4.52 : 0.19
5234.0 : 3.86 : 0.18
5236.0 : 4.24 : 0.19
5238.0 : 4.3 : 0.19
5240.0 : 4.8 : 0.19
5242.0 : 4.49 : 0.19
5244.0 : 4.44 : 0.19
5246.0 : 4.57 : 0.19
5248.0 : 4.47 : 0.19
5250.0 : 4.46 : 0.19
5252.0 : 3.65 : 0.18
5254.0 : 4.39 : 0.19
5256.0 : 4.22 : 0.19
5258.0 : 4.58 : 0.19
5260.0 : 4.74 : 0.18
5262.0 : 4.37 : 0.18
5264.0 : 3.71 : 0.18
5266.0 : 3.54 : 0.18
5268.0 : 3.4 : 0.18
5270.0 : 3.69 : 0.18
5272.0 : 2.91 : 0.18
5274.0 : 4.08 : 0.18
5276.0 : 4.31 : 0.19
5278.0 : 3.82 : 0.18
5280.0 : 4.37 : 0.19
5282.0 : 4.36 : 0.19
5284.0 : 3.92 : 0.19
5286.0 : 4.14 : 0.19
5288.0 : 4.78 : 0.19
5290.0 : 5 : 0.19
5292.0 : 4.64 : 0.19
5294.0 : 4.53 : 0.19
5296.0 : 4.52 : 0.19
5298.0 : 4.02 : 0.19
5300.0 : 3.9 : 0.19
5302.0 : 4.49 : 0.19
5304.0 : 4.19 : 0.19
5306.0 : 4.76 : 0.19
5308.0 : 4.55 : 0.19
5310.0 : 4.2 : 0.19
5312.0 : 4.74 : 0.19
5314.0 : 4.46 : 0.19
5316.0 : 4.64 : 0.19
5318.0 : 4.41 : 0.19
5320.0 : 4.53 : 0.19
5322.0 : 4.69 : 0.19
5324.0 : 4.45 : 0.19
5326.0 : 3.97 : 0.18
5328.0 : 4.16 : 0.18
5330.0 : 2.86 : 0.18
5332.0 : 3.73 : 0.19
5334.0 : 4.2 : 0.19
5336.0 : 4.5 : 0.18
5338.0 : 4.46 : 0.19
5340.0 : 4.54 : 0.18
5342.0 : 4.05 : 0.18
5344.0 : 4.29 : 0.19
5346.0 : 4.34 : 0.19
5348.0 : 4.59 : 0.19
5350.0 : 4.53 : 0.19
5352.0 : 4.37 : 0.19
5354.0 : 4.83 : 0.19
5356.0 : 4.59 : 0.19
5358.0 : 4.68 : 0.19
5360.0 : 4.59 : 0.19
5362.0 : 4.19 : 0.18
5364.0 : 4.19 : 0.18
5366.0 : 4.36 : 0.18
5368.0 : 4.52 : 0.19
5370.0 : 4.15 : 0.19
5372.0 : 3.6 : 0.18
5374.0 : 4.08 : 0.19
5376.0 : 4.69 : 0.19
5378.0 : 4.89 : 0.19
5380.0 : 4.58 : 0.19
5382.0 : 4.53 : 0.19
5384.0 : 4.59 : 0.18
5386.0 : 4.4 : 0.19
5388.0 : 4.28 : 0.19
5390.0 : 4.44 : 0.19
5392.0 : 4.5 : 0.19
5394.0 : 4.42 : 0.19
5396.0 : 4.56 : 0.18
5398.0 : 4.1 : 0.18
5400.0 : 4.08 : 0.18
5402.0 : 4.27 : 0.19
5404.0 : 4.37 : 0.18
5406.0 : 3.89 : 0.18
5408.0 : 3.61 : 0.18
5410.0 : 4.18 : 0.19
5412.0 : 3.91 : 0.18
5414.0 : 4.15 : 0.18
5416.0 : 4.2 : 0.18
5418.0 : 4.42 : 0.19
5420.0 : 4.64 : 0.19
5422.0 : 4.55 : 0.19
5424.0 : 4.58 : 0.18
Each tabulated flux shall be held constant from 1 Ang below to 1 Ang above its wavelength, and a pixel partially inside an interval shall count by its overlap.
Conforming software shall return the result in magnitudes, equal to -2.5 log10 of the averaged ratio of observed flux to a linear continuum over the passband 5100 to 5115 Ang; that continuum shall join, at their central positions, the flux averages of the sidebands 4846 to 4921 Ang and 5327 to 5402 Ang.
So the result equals 0.11 mag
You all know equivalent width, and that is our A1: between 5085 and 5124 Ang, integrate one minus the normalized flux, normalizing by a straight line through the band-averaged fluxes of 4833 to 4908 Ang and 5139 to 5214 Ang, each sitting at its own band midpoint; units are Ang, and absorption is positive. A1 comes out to -3.7 Ang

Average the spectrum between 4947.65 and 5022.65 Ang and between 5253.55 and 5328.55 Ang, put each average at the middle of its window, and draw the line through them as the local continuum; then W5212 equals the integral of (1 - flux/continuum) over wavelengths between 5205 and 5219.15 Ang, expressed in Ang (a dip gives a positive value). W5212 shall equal 2.0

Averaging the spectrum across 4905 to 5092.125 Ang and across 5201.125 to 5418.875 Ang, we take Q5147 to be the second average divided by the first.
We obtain 1.06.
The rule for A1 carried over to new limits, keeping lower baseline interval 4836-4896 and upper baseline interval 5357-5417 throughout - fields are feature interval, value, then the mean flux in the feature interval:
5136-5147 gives 1.26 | 3.73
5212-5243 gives 0.37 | 4.19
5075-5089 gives 0.96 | 3.91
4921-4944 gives 0.42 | 4.07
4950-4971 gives -0.18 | 4.19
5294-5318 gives -0.78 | 4.41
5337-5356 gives -0.74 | 4.45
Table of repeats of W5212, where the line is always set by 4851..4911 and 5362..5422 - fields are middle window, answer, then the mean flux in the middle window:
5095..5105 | 0.7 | 3.92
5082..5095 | 0.9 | 3.9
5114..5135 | 1.9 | 3.83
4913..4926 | 0.5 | 3.96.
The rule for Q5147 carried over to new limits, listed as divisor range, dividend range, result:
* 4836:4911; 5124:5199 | 0.81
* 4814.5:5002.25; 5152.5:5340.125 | 0.95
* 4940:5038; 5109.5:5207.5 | 0.87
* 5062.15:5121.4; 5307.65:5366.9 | 1.12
